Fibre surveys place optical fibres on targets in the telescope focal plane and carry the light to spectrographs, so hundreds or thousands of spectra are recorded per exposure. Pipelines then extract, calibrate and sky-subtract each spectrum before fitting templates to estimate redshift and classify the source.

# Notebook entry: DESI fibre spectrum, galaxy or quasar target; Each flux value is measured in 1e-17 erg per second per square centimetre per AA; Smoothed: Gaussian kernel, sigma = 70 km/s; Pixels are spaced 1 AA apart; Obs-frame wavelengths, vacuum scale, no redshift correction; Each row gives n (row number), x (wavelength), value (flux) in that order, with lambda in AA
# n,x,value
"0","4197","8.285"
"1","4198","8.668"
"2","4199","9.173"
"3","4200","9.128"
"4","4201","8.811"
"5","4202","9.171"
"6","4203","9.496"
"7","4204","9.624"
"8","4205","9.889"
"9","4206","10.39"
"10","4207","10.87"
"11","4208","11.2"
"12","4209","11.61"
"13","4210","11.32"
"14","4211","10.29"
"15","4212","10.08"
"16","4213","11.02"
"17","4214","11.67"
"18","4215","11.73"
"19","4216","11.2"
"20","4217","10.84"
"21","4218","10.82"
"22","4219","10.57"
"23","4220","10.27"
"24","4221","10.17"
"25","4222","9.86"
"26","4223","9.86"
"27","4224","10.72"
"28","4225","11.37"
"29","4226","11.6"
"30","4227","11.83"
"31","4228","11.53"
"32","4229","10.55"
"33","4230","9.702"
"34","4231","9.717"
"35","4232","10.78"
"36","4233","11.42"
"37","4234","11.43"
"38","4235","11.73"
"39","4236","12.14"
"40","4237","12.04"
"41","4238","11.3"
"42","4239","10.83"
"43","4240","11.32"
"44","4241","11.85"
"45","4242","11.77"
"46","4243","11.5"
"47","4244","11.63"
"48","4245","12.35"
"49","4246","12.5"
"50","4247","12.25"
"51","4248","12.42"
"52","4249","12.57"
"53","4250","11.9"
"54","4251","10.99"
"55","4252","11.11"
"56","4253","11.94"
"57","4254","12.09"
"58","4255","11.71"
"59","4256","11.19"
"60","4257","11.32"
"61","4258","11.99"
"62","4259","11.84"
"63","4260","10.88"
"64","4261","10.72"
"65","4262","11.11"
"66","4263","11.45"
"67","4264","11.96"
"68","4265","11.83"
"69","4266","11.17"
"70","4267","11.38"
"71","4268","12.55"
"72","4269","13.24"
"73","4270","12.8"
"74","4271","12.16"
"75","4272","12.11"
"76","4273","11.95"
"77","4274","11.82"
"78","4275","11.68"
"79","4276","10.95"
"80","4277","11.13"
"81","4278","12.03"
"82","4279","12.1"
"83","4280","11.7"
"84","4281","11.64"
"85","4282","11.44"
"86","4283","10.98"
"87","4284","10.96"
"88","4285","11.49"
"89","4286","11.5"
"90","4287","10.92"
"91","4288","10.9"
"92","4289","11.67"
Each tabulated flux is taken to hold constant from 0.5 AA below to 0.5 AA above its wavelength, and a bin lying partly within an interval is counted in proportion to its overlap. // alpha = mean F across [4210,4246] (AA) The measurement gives 11.1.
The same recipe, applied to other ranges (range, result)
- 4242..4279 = 11.8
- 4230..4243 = 11.3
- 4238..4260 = 11.7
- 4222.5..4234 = 10.9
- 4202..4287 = 11.3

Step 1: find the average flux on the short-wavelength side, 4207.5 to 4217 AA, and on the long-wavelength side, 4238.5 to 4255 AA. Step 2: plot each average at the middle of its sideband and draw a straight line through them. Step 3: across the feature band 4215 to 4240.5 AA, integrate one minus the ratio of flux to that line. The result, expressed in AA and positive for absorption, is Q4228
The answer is 1.0 AA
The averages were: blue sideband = 11.1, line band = 11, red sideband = 11.8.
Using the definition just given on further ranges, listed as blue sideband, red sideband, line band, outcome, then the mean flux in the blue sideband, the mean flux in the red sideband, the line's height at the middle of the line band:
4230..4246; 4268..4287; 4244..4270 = -0.5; 11.4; 11.8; 11.6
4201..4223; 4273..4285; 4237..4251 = -1.1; 10.5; 11.5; 11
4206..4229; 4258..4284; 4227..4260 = -0.7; 10.9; 11.7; 11.3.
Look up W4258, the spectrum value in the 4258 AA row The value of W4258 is 11.99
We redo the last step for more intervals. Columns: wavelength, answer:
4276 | 10.95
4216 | 11.2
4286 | 11.5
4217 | 10.84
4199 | 9.173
